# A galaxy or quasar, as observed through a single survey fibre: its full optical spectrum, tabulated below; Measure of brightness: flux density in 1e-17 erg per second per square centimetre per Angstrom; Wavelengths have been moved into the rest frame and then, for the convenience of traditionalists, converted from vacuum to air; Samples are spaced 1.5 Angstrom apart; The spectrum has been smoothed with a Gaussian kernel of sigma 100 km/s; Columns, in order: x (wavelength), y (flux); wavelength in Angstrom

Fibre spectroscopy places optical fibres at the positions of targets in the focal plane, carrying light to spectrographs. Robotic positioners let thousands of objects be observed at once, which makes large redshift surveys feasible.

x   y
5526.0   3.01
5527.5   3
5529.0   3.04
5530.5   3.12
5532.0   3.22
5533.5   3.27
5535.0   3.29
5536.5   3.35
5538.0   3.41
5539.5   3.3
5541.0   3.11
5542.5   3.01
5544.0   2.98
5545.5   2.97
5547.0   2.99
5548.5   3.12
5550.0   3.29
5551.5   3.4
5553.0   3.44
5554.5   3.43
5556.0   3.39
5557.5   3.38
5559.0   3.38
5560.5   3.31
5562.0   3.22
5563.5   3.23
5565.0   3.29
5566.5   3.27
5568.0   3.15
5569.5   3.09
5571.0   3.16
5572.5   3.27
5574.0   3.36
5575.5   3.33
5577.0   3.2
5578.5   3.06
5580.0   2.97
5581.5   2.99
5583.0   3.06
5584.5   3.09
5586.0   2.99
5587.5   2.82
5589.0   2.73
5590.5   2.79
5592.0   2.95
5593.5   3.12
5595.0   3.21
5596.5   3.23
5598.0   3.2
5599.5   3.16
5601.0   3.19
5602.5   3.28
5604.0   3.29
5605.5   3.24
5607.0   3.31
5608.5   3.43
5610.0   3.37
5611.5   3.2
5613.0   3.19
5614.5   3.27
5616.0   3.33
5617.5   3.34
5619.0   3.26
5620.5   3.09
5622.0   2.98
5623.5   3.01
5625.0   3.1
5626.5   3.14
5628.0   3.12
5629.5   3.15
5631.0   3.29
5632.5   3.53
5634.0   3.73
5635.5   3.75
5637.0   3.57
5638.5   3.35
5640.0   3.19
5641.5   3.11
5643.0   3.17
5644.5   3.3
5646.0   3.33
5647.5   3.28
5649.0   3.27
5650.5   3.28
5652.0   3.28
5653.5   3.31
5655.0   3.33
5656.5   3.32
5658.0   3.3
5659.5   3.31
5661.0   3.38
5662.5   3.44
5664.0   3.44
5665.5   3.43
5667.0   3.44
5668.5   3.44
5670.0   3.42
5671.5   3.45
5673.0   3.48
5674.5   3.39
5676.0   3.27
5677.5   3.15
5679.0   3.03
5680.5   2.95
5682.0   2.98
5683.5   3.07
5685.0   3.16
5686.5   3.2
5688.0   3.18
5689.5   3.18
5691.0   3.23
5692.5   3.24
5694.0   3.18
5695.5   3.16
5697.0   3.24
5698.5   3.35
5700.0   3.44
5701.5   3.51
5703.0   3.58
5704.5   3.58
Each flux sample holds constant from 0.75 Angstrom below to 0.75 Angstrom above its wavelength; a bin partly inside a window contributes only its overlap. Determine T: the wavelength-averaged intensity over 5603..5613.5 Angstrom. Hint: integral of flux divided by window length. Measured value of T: 3.29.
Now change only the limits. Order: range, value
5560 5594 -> 3.1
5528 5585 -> 3.21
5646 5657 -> 3.3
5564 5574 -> 3.22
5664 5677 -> 3.41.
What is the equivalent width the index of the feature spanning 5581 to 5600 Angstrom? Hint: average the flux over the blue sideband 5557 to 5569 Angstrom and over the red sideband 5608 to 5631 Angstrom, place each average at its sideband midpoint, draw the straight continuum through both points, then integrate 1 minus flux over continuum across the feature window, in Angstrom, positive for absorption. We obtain 1.24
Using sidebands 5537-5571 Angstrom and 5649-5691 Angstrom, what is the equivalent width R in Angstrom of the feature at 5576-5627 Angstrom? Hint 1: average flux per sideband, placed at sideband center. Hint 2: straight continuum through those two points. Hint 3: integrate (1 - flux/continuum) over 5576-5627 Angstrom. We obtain 1.8 Angstrom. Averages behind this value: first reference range 3.23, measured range 3.14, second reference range 3.28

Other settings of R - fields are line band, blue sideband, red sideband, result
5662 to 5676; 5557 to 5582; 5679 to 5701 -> -1.1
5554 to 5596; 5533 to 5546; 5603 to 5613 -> 1.2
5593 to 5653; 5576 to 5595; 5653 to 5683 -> -2.5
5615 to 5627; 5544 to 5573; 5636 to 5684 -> 0.4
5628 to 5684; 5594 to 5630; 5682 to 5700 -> -2.0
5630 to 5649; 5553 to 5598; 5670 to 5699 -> -1.1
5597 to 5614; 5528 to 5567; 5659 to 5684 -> 0.0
